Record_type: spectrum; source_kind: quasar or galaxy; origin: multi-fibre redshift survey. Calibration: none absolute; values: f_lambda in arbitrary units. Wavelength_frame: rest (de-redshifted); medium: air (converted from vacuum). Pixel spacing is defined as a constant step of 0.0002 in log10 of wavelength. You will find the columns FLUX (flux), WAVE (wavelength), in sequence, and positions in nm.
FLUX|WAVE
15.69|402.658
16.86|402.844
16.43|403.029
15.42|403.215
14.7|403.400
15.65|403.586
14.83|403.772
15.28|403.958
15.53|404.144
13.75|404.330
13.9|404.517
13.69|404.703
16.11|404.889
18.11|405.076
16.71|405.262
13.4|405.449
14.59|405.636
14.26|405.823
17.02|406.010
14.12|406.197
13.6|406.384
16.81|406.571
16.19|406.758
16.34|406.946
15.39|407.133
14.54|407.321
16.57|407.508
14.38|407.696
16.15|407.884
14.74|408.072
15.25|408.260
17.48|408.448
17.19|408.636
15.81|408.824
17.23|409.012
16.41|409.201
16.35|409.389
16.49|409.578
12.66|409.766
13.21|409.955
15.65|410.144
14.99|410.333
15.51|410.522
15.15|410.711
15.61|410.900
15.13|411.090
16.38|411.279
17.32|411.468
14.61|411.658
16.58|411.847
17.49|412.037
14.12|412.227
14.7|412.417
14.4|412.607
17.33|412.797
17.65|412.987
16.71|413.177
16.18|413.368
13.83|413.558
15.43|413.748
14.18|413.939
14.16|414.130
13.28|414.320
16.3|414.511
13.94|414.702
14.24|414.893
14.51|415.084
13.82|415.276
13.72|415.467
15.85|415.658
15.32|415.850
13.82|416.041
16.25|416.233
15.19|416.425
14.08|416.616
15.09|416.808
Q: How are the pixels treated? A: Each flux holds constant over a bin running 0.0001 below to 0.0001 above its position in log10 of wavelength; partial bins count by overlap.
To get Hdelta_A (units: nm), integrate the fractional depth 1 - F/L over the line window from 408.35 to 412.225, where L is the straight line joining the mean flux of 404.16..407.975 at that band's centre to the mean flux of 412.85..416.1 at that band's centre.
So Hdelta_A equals -0.18 nm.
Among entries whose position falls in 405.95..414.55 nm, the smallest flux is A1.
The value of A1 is 12.66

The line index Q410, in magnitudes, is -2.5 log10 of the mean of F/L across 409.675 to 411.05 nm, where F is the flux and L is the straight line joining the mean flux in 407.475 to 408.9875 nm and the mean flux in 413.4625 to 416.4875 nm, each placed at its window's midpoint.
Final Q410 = 0.06 mag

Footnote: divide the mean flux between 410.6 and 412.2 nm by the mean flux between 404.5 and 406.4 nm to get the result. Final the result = 1.05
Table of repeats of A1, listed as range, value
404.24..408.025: 13.4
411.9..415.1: 13.28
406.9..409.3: 14.38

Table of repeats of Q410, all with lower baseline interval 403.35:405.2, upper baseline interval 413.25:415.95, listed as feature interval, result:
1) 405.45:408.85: -0.034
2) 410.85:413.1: -0.083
